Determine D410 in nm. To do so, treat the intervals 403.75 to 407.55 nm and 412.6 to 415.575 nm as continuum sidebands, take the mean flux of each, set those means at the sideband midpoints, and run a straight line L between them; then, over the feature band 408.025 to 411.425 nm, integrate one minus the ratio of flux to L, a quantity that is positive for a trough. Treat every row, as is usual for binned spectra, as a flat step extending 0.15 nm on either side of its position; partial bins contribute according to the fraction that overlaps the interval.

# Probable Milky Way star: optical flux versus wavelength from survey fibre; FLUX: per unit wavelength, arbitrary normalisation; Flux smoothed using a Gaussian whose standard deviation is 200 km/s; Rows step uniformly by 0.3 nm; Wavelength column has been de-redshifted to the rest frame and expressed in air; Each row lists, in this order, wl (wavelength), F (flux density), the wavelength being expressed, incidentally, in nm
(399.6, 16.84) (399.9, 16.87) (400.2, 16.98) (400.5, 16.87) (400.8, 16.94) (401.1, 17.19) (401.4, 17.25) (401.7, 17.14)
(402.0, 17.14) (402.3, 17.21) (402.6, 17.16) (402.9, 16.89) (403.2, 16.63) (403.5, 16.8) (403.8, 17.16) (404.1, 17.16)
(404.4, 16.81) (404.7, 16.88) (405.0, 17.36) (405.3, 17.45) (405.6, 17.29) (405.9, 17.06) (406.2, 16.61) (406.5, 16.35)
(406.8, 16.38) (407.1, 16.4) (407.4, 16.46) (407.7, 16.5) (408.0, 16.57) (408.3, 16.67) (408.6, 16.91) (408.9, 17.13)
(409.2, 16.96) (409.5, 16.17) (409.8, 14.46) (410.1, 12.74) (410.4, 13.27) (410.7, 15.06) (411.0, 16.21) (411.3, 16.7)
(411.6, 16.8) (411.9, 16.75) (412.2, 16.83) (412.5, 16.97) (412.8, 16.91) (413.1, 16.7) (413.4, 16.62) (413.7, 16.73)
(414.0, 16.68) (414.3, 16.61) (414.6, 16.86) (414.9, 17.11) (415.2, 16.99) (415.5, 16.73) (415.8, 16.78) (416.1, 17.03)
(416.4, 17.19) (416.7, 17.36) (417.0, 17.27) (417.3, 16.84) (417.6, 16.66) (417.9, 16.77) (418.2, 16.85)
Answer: 0.23 nm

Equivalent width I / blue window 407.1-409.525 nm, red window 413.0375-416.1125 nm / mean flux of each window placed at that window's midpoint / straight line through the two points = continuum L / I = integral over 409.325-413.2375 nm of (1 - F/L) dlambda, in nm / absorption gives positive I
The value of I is 0.21 nm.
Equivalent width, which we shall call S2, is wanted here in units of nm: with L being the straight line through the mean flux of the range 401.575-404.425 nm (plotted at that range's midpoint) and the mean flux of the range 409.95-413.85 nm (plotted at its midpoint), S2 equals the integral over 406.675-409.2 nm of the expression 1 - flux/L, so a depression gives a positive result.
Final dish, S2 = -0.03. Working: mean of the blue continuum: 17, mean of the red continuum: 16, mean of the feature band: 16.6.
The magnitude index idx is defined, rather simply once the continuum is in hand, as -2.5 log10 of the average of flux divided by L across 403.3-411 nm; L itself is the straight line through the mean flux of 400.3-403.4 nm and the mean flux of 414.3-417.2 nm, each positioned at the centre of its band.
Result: 0.04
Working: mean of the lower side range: 17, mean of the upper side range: 17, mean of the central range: 16.3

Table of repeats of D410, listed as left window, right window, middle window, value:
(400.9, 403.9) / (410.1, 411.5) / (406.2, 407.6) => -0.04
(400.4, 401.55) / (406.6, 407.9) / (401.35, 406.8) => -0.08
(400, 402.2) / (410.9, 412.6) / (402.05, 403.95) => 0.00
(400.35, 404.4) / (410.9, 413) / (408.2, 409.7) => 0.01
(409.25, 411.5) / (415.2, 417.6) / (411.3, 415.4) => -0.20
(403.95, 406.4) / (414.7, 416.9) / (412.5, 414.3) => 0.03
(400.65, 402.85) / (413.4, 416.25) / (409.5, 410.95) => 0.23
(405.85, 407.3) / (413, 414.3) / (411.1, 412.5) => -0.01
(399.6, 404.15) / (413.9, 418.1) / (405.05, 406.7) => 0.00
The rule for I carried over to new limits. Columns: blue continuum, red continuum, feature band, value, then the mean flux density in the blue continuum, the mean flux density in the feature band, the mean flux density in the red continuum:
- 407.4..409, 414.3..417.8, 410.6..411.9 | 0.040 nm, 16.7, 16.3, 17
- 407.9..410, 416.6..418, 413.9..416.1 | -0.006 nm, 16.3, 16.8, 17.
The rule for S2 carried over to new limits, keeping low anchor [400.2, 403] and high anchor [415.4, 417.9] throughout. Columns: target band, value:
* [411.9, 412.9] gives 0.01 nm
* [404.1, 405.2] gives 0.00 nm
